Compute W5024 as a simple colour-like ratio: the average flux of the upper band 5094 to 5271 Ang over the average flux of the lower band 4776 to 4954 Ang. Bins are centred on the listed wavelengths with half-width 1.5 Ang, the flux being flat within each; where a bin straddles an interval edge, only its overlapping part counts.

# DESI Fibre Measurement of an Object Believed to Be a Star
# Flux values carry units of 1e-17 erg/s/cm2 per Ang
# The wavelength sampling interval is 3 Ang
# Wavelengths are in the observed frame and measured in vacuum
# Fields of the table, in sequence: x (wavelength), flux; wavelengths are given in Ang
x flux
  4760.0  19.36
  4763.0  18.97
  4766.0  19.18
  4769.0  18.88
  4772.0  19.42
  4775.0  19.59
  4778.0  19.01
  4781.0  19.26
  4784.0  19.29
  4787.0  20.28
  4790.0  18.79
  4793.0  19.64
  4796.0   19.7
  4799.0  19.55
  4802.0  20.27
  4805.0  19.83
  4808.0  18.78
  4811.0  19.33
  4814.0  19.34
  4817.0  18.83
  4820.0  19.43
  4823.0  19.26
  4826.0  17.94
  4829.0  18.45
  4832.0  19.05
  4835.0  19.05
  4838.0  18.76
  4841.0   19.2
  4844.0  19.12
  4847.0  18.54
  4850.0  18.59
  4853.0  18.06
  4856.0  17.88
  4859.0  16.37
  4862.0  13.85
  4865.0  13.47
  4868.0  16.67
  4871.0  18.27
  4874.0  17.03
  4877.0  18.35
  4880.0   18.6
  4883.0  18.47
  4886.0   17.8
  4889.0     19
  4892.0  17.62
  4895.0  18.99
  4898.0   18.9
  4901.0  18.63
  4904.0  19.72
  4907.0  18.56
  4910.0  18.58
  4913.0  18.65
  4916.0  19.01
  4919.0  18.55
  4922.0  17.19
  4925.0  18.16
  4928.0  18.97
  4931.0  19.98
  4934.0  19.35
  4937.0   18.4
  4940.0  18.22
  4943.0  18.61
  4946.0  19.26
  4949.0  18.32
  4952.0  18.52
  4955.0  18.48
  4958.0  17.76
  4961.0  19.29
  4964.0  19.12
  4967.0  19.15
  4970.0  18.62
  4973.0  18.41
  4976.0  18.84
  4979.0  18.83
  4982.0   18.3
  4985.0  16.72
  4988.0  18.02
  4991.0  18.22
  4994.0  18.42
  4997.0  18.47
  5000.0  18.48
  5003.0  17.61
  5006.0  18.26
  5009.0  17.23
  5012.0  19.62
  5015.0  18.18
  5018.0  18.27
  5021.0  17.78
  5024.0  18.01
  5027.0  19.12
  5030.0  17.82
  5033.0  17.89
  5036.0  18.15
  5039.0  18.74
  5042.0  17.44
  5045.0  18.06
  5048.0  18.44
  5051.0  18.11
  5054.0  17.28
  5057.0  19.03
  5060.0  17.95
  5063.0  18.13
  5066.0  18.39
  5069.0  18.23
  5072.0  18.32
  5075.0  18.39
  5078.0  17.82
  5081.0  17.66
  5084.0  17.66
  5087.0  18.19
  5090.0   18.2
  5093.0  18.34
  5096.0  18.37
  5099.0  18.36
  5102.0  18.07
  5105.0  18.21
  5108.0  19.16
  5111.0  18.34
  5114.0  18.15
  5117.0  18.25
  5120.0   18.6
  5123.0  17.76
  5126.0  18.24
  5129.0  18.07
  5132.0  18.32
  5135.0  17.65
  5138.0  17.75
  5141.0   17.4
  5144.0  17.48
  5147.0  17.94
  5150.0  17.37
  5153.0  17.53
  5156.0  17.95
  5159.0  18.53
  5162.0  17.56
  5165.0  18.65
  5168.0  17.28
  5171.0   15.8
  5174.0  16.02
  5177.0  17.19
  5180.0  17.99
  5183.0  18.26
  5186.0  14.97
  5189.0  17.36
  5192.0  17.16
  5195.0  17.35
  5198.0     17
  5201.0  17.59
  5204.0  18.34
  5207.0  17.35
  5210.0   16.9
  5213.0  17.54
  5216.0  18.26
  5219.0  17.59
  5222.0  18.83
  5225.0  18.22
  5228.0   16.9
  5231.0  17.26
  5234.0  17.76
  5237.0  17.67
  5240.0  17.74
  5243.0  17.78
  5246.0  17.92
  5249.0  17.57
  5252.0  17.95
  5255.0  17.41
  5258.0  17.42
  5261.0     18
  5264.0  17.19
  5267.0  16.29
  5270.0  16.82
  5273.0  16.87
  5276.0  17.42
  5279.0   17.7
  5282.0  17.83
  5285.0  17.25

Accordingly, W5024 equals 1.0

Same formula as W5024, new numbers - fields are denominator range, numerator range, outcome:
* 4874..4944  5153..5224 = 0.94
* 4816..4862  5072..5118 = 0.99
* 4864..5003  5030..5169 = 0.98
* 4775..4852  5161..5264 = 0.91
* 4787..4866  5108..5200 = 0.95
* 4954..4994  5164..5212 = 0.93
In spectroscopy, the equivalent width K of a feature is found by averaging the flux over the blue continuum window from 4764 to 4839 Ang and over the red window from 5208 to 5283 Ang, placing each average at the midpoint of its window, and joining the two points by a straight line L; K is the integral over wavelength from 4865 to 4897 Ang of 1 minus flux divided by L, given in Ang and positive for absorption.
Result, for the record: 1.8 Ang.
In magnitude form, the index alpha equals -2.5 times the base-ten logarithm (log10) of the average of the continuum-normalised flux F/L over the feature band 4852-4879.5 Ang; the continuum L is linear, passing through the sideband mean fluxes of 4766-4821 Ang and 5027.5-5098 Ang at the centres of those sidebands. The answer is 0.14 mag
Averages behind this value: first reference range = 19.4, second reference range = 18.1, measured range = 16.7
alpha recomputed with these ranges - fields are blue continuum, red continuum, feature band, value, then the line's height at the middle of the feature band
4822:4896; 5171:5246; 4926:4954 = -0.06 mag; 17.8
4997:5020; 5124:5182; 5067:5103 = -0.01 mag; 17.9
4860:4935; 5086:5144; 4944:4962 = -0.03 mag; 18.1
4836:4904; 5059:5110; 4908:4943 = -0.04 mag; 18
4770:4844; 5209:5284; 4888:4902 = 0.02 mag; 18.9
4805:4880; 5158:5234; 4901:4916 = -0.05 mag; 18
